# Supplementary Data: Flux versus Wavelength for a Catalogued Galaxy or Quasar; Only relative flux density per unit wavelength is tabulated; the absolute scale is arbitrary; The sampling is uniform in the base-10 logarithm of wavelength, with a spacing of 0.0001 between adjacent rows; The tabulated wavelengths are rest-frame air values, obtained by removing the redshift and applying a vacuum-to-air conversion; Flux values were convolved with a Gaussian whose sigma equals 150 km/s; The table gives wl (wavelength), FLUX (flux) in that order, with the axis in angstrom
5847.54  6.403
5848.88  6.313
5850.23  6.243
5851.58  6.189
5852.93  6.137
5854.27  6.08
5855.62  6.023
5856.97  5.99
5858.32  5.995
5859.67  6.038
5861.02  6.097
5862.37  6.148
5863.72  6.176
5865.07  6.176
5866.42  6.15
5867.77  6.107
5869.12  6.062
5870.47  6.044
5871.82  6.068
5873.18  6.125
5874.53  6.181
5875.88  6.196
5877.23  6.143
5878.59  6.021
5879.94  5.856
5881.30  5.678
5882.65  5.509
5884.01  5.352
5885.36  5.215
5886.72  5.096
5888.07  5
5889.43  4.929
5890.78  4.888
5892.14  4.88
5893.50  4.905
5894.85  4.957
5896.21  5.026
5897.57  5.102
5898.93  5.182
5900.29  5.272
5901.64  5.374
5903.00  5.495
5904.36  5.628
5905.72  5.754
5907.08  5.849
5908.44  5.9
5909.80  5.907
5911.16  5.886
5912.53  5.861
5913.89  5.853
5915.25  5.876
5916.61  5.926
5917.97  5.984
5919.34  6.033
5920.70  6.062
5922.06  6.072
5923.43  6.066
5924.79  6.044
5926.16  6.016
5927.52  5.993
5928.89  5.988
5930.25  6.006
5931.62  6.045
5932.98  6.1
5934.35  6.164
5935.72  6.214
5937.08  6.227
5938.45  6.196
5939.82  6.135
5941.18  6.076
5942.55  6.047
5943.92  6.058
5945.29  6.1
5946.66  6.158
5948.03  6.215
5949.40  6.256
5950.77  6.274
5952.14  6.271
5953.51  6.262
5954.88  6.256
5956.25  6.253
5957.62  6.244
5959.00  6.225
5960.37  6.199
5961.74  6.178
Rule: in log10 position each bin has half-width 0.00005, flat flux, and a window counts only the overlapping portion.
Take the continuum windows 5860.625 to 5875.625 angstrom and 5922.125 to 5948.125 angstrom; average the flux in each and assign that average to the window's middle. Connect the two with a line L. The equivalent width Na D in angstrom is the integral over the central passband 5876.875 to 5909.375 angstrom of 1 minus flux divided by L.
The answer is 3.94 angstrom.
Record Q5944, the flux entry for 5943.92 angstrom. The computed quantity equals 6.058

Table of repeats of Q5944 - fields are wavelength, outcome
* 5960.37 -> 6.199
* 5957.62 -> 6.244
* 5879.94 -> 5.856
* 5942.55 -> 6.047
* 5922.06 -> 6.072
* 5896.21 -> 5.026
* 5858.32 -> 5.995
